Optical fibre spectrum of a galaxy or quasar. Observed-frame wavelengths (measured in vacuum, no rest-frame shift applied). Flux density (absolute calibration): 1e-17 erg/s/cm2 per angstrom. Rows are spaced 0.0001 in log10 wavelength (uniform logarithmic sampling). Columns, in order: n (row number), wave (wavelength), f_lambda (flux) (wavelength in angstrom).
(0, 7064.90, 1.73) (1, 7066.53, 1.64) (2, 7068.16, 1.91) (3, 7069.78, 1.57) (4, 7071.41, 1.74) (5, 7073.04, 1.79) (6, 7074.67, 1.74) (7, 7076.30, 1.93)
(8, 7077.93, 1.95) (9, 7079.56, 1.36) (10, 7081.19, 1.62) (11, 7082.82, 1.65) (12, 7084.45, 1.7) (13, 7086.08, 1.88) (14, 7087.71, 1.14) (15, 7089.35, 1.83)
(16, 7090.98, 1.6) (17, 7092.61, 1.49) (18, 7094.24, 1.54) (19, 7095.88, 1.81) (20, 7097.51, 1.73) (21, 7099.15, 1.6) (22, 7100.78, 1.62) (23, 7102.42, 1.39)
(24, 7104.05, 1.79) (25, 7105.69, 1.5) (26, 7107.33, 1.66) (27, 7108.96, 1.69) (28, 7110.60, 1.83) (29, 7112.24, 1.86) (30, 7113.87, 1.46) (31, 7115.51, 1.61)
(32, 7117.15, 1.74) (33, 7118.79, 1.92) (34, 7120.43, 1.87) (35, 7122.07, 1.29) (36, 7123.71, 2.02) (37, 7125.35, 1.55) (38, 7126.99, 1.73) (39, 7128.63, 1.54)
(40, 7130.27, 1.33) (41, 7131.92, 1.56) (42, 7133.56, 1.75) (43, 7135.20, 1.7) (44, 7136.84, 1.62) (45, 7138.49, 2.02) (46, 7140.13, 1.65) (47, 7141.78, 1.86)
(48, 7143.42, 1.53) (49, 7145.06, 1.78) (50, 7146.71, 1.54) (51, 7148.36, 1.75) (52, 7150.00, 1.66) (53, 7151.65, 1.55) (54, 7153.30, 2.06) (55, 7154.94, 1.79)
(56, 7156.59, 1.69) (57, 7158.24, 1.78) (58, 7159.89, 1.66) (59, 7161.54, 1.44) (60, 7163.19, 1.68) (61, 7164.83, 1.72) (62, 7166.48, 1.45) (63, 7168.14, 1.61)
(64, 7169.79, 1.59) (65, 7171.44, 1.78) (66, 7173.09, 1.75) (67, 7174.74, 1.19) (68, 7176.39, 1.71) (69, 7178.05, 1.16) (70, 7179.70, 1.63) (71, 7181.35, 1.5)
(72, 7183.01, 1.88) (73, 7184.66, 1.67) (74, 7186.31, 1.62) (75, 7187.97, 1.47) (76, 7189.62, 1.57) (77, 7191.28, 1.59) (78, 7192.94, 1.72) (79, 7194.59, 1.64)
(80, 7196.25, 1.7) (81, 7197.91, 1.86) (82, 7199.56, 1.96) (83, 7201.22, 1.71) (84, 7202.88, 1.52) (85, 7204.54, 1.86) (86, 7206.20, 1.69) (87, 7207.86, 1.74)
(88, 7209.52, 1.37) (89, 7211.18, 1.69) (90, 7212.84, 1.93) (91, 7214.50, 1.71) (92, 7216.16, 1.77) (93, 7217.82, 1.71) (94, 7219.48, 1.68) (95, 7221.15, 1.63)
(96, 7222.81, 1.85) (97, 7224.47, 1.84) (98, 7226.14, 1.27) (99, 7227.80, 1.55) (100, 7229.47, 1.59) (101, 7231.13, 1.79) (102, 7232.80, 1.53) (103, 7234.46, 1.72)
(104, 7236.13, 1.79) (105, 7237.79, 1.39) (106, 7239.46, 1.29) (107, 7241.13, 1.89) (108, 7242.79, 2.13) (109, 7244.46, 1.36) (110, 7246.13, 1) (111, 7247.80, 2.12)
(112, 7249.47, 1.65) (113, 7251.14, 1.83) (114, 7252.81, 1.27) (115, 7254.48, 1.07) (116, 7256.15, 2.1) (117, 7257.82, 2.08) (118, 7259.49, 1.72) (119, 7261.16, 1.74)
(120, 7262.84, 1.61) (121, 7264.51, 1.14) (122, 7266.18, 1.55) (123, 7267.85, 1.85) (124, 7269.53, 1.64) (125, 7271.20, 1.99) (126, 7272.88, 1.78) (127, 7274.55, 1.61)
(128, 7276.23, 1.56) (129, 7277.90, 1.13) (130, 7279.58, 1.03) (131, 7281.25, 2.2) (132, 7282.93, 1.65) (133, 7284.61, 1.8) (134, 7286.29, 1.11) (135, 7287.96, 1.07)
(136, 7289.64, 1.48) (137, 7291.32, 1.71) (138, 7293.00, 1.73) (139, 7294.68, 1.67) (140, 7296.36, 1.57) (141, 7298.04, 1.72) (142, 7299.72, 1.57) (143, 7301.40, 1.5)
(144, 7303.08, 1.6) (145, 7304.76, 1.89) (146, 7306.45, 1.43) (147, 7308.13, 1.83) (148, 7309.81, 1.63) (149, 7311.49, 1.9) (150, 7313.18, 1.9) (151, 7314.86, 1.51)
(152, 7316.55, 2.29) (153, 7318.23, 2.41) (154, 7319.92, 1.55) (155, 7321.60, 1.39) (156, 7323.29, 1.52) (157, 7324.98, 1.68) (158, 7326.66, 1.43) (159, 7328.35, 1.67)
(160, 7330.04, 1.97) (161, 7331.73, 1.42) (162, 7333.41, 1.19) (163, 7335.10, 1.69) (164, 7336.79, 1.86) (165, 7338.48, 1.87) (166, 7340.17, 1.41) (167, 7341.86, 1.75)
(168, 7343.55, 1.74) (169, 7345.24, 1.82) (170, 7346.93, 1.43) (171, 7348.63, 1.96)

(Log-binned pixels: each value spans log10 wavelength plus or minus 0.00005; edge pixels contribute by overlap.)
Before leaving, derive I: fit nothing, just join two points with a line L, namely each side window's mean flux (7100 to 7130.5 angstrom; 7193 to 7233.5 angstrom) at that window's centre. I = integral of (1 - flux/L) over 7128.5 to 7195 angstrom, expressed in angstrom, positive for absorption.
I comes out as 1.4 angstrom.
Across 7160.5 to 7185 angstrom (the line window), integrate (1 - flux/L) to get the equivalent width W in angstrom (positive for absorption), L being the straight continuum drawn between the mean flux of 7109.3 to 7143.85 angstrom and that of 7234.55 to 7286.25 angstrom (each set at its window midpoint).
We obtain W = 1.2 angstrom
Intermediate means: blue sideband 1.69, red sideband 1.63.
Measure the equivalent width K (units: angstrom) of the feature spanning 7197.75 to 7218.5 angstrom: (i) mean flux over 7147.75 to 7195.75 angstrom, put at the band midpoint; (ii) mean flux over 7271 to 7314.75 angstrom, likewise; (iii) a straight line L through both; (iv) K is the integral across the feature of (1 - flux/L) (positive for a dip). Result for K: -1.3 angstrom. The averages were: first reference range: 1.63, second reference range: 1.61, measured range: 1.73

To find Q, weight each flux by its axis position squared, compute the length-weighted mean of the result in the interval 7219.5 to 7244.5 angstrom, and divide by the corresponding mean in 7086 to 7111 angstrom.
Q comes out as 1.1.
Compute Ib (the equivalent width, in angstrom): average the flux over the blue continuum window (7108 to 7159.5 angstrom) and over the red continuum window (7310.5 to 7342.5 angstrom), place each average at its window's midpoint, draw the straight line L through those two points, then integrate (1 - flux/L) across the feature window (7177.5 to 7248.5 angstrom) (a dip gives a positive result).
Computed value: 2.0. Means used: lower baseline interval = 1.7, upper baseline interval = 1.71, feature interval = 1.65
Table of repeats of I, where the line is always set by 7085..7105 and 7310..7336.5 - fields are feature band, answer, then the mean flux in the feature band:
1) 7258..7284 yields 0.88 angstrom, 1.63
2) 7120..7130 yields -0.07 angstrom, 1.64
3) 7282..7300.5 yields 1.48 angstrom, 1.56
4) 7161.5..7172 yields 0.17 angstrom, 1.62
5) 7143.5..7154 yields -0.43 angstrom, 1.71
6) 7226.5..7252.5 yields 0.69 angstrom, 1.63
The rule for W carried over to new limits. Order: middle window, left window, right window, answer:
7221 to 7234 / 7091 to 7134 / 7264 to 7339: 0.1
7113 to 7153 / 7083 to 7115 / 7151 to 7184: -0.9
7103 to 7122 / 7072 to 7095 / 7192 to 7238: -0.4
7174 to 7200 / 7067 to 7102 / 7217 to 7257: 0.5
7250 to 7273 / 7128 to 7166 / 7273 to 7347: -0.2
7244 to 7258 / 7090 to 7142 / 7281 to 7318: 0.7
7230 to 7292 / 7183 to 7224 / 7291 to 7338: 3.3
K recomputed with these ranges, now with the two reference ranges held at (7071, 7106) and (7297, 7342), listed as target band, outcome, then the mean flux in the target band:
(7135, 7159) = -1.0 angstrom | 1.73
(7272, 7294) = 2.0 angstrom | 1.53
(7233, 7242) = 0.3 angstrom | 1.61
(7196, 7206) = -0.6 angstrom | 1.77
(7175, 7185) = 0.6 angstrom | 1.57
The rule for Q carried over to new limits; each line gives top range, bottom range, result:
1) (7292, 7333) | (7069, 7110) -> 1.09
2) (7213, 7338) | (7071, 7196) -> 1.03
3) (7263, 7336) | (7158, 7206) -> 1.03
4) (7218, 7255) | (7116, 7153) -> 0.98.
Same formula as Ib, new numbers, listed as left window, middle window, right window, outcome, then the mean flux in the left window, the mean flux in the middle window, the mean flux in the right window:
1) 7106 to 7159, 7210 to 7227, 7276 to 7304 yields -1.0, 1.7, 1.7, 1.54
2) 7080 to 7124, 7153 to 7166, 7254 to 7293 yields -0.6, 1.65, 1.71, 1.6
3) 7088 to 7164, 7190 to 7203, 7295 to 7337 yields -0.3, 1.67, 1.72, 1.68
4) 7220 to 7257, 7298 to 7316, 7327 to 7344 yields -0.5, 1.62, 1.69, 1.65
